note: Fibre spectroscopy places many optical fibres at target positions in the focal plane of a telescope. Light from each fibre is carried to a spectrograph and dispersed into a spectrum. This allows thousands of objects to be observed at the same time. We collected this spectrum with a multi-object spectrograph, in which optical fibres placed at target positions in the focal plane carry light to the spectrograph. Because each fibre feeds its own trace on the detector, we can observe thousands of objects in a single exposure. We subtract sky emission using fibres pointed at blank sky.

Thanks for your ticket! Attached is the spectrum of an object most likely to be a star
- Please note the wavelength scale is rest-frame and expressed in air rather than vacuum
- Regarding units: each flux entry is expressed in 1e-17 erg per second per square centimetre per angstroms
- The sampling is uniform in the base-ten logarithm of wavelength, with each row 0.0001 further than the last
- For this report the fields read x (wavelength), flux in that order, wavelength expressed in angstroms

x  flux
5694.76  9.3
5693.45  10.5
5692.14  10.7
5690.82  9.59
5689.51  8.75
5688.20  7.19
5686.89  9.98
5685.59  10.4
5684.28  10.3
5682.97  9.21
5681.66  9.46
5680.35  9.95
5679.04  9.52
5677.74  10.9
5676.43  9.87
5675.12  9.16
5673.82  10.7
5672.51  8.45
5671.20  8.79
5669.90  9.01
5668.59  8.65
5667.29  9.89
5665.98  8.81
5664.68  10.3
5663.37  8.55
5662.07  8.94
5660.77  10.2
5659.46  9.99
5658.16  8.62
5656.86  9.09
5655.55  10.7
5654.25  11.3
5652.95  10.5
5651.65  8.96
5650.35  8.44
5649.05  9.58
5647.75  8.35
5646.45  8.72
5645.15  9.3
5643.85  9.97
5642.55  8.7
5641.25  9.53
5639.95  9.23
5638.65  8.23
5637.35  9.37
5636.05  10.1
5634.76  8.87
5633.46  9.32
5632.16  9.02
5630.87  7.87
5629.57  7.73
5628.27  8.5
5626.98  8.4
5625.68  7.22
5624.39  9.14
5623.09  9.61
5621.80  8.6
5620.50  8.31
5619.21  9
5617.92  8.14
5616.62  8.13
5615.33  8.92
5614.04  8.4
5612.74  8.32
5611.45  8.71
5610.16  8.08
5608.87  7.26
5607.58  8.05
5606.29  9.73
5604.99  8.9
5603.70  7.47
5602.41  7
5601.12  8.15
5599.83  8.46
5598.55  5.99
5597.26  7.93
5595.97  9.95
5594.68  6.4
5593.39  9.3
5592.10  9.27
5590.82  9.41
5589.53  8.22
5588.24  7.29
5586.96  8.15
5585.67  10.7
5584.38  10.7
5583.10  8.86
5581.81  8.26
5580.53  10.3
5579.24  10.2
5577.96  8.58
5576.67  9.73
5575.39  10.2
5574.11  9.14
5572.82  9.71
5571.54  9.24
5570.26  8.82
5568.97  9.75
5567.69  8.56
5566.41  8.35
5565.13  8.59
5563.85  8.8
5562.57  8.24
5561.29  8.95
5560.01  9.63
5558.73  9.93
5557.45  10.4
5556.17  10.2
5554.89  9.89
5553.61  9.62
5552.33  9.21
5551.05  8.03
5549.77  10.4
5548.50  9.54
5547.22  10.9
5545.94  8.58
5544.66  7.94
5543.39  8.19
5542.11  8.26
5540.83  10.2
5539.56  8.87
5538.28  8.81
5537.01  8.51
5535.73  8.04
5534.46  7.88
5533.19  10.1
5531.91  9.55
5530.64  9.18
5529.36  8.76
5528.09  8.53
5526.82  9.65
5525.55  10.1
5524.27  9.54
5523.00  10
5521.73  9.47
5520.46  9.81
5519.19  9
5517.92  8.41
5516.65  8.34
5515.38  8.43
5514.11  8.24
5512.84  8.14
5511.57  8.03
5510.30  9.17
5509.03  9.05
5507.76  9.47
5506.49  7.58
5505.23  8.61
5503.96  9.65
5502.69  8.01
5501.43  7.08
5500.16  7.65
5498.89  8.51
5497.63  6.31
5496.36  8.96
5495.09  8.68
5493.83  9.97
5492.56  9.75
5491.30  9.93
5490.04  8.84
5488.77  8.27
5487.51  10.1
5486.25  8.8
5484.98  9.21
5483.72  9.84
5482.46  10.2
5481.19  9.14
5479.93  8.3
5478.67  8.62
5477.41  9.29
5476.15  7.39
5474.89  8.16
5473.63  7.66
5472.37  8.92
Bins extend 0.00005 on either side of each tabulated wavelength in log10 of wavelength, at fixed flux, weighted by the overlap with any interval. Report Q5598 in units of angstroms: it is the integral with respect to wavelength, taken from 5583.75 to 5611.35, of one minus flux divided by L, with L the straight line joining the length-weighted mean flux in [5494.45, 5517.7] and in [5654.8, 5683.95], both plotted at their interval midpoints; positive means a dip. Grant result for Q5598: 1.8 angstroms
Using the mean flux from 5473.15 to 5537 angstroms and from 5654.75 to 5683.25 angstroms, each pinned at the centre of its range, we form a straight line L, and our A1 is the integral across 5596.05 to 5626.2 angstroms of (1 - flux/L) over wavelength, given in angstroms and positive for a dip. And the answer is 3.2 angstroms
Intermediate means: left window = 8.83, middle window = 8.28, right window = 9.5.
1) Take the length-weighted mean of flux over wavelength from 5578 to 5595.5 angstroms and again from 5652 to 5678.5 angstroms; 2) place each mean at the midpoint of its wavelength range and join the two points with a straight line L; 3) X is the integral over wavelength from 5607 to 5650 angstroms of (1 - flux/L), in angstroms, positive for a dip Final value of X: 3.0 angstroms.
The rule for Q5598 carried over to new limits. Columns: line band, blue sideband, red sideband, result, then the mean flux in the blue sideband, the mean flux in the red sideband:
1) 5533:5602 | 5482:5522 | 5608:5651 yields -2.1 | 8.79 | 8.7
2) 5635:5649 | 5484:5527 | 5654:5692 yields 0.4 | 8.85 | 9.52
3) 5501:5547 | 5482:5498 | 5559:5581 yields 1.8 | 9.18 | 9.23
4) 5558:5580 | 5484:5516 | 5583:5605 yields -1.9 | 8.67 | 8.43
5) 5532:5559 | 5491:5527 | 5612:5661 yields -1.1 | 8.79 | 9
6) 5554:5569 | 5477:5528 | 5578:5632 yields -1.0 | 8.9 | 8.52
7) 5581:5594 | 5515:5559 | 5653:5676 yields 0.4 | 9.21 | 9.51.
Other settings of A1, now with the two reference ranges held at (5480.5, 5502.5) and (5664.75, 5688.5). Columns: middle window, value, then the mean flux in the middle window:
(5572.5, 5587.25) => -0.6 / 9.57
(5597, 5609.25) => 1.8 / 7.91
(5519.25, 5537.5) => -0.4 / 9.22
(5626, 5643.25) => 1.0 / 8.81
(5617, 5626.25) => 0.7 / 8.57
